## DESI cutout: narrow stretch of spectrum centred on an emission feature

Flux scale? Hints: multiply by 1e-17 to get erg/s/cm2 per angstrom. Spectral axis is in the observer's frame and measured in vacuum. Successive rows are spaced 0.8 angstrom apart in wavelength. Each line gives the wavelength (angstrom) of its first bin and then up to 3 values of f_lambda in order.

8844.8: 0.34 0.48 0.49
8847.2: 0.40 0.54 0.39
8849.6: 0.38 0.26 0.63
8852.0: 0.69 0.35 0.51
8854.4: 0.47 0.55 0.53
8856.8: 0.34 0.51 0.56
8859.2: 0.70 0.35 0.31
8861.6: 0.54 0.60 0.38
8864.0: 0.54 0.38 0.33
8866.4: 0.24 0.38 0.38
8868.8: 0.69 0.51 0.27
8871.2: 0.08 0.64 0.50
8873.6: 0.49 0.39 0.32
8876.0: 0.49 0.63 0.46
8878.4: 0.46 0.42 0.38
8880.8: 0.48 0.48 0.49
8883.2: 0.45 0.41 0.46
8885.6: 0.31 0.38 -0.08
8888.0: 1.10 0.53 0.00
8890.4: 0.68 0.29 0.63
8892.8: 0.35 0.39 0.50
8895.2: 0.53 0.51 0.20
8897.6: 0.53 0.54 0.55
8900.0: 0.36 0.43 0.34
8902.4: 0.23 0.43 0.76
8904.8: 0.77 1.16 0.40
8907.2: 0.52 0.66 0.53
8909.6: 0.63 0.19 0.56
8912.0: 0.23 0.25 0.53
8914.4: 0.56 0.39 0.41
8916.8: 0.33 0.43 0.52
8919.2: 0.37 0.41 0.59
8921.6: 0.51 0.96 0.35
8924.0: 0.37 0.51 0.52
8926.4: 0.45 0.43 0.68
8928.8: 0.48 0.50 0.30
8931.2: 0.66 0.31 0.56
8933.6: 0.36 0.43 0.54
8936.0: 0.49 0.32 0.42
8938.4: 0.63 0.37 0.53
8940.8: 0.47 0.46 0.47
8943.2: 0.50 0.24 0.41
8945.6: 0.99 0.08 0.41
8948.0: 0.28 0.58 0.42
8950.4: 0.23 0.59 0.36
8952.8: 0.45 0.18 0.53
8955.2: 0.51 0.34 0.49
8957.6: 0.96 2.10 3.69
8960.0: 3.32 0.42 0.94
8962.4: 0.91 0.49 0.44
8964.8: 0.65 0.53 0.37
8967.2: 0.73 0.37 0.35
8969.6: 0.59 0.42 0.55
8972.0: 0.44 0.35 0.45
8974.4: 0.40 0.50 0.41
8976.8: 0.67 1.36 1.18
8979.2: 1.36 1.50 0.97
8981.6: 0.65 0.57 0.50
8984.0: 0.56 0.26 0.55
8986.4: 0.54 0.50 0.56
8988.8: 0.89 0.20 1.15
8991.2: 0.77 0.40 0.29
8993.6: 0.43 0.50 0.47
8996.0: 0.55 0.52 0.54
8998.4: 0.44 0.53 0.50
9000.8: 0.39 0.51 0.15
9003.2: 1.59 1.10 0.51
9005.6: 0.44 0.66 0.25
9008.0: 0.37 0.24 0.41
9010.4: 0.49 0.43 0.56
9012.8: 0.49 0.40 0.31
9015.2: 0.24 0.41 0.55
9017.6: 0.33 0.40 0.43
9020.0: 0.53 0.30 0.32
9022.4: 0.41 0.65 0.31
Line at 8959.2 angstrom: [S II]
